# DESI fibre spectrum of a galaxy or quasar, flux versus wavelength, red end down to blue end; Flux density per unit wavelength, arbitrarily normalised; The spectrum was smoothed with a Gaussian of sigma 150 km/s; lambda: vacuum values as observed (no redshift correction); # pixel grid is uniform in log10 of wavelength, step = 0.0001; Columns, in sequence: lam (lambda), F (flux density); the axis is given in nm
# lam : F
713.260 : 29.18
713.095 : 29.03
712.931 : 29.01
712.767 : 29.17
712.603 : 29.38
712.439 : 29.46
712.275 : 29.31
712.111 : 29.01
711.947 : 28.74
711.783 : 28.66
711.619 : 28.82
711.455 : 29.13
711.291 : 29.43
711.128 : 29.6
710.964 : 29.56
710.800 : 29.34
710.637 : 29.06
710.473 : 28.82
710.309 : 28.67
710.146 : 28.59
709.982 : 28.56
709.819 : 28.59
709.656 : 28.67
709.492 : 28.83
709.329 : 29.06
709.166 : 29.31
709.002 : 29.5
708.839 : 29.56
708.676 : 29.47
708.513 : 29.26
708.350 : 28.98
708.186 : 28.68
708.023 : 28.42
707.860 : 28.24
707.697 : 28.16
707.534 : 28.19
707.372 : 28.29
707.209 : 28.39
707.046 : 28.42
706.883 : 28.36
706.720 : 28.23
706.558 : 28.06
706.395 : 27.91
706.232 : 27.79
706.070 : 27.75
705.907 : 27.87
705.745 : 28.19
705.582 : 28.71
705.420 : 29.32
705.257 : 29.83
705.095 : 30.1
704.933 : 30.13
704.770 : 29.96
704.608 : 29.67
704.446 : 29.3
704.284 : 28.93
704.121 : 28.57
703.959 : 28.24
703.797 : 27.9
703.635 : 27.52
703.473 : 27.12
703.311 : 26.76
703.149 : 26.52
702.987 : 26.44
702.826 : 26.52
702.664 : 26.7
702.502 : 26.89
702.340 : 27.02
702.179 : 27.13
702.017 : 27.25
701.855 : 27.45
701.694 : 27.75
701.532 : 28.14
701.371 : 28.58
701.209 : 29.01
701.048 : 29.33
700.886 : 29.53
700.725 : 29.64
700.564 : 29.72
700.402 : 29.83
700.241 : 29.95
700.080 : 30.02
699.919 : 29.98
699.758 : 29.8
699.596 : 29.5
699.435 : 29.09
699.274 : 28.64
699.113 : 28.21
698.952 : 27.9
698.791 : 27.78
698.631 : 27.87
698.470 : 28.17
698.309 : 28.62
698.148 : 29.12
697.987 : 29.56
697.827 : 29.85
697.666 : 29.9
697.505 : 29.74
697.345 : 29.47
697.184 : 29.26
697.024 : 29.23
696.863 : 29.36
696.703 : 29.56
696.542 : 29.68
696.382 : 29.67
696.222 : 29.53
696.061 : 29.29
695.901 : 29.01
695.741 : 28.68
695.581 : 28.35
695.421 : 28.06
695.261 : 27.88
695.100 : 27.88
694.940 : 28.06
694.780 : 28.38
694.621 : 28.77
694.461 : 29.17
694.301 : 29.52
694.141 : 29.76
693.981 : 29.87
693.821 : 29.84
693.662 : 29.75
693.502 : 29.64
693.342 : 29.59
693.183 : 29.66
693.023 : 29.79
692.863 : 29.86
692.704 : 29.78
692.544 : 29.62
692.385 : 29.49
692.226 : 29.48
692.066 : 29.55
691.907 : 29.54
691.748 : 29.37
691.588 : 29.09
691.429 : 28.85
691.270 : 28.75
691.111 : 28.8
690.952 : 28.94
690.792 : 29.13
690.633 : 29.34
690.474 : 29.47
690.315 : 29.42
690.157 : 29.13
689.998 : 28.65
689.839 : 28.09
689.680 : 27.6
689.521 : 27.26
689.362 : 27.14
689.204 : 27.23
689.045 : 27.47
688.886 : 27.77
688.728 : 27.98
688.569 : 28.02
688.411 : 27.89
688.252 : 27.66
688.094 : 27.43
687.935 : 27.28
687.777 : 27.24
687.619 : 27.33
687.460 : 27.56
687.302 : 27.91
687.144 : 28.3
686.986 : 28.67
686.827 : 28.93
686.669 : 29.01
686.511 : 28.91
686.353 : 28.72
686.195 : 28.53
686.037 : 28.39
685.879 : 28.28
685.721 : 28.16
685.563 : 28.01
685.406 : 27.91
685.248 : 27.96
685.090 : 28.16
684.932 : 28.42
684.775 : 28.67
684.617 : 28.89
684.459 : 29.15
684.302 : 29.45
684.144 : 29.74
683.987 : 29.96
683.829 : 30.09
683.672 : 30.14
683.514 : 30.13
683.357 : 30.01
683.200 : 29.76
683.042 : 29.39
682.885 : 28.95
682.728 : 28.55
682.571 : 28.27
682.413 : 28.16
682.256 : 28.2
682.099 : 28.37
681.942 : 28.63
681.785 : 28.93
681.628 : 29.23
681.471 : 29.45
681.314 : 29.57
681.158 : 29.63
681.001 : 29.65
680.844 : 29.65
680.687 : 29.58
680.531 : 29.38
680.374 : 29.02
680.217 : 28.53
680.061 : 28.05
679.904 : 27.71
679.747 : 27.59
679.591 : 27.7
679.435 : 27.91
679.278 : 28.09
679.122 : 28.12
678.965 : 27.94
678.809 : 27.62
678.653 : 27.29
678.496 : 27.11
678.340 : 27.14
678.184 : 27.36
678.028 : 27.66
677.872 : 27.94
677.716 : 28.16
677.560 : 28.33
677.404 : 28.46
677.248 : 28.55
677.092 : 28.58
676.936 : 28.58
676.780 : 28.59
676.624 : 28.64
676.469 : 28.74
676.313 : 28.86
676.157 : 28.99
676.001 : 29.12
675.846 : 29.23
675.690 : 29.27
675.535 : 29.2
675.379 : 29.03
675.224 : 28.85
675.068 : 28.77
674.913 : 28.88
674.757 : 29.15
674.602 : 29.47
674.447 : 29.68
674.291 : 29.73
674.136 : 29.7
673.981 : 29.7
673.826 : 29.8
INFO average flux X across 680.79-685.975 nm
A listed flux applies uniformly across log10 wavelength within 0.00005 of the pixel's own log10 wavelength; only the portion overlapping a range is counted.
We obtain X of 29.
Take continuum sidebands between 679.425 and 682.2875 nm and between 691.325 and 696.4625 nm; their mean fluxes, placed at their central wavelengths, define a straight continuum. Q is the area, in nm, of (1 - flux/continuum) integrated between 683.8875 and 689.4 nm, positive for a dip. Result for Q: 0.142 nm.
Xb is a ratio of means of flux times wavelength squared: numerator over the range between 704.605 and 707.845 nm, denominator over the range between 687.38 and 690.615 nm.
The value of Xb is 1.08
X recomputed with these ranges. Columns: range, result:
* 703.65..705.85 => 29.1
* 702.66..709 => 28.4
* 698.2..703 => 28.4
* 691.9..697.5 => 29.3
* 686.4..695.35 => 28.7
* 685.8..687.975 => 28.2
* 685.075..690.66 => 28.1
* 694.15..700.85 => 29.1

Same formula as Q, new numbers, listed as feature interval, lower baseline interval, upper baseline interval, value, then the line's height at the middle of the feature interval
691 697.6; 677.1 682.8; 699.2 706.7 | -0.18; 28.4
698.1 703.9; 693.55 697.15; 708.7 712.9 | 0.16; 29.1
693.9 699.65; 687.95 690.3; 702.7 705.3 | -0.18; 28.1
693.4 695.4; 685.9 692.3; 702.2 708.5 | -0.05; 28.3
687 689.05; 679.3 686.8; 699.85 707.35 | 0.07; 28.7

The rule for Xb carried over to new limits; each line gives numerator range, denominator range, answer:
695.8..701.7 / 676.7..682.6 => 1.09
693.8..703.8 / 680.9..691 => 1.04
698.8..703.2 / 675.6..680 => 1.08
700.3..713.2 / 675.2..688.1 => 1.08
